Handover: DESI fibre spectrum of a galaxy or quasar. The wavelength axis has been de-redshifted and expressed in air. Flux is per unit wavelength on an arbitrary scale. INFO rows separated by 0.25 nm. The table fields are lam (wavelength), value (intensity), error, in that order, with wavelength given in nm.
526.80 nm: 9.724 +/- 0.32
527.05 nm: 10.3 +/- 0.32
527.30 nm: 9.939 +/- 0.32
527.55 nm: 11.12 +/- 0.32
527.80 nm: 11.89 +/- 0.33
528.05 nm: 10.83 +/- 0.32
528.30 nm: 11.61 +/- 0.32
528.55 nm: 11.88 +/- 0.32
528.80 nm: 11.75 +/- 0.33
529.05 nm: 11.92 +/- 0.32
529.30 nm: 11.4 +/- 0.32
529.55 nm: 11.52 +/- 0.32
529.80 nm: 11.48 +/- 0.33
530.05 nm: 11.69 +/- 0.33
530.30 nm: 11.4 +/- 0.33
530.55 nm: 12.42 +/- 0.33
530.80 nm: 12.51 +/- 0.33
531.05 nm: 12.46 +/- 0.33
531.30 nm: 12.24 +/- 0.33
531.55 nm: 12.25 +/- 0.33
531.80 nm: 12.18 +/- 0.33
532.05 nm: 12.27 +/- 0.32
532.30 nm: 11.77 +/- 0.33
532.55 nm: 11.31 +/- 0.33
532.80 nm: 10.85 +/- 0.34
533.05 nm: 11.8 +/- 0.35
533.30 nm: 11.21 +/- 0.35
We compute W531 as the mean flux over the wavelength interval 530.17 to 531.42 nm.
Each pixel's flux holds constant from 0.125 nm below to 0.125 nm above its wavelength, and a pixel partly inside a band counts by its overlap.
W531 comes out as 12.2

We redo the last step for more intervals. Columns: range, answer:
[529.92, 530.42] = 11.5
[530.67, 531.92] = 12.3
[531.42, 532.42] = 12.1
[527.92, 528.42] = 11.2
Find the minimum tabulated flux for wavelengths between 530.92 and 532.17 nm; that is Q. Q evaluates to 12.18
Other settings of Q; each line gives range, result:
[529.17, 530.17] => 11.4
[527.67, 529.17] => 10.83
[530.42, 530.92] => 12.42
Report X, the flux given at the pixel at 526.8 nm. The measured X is 9.724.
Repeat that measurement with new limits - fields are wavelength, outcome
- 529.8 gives 11.48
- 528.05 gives 10.83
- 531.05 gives 12.46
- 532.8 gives 10.85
